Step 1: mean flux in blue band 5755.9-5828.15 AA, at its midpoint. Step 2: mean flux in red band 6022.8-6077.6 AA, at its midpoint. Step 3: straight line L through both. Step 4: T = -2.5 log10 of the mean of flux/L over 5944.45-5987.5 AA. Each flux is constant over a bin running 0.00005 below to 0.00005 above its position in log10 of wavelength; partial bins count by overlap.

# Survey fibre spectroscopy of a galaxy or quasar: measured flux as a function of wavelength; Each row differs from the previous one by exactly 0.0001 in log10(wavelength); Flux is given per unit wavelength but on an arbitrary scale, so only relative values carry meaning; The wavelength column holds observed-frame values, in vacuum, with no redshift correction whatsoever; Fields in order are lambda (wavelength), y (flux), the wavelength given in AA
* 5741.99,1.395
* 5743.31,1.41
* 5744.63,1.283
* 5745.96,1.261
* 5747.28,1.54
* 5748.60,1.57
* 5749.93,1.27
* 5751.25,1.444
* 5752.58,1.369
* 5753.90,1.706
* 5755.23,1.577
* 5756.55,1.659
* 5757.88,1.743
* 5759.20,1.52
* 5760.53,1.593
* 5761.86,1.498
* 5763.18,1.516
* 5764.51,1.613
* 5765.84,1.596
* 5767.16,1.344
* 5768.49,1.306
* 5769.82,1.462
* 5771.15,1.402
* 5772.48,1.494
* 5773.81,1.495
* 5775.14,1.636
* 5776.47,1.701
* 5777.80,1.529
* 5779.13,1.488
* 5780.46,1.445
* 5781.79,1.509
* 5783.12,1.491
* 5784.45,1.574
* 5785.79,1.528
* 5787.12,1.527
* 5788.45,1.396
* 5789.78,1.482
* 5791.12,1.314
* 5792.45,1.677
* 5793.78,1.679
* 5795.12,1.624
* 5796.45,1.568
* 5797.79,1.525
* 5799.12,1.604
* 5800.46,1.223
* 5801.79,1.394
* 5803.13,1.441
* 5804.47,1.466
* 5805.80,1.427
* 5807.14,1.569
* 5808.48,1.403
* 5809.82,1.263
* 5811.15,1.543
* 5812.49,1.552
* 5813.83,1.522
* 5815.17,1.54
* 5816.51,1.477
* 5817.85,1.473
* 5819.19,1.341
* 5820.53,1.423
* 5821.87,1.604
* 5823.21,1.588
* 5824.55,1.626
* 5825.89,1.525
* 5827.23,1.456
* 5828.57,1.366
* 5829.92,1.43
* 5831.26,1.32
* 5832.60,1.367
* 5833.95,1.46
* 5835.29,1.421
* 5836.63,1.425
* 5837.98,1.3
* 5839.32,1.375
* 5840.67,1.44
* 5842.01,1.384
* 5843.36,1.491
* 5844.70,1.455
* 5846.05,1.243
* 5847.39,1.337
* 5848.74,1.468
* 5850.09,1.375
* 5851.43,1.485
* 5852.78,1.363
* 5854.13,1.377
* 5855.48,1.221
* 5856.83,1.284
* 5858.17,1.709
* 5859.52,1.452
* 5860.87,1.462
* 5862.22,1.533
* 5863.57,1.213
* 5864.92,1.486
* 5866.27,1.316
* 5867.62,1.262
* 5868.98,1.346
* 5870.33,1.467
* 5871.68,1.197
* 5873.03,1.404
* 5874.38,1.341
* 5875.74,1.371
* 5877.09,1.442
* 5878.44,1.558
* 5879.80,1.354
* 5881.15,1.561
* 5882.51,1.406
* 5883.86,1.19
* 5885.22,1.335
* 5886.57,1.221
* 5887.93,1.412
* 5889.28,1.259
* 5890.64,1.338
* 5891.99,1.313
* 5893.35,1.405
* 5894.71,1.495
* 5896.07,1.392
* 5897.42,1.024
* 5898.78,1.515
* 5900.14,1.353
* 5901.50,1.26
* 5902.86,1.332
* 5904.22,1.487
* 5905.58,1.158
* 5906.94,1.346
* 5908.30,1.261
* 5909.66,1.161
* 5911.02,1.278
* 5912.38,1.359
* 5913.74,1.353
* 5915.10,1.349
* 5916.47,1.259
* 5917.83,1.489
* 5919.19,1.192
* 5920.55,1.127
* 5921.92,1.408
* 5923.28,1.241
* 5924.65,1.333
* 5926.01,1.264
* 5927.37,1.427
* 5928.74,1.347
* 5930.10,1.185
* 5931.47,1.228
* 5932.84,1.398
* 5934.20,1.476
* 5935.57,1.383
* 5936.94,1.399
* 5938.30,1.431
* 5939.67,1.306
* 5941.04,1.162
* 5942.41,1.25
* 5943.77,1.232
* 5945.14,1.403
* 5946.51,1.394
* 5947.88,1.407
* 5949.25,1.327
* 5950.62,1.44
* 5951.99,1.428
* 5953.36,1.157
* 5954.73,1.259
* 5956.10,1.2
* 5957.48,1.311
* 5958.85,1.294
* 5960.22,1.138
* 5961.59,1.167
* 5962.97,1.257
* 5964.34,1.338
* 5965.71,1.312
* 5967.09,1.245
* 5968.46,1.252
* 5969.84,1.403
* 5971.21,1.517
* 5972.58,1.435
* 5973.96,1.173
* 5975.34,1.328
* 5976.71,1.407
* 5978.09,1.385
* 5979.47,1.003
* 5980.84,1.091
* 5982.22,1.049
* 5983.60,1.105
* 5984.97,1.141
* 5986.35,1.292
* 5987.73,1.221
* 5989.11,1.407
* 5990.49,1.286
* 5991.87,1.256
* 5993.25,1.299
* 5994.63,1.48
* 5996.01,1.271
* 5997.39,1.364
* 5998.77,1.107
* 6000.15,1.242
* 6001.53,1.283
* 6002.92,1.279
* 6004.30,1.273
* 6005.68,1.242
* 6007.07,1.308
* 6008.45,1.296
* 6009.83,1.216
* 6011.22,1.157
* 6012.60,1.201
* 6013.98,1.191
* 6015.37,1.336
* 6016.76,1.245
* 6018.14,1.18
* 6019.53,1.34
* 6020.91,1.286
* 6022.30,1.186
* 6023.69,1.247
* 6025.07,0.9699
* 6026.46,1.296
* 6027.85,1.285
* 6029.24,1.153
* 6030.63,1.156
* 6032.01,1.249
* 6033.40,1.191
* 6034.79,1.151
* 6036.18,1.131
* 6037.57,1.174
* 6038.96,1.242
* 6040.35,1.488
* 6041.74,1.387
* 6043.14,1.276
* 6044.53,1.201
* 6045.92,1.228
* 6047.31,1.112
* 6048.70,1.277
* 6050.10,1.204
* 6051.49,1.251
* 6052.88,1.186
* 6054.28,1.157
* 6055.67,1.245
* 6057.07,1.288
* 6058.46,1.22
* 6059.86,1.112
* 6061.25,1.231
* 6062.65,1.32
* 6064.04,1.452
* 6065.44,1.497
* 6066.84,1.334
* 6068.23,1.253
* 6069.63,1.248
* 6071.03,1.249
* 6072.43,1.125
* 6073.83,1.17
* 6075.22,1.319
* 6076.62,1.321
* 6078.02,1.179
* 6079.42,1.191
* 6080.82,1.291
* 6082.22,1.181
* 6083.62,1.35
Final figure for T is 0.041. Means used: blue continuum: 1.51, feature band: 1.28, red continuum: 1.24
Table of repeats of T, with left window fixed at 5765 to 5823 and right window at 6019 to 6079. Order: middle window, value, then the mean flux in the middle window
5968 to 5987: 0.05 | 1.26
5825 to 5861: 0.03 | 1.41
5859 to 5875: 0.04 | 1.37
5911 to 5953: 0.02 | 1.33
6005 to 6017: 0.03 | 1.24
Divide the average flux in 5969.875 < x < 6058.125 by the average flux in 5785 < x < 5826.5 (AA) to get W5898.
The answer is 0.83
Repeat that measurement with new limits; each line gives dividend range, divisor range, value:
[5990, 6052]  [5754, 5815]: 0.82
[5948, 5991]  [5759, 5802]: 0.84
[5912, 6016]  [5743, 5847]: 0.87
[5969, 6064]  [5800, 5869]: 0.88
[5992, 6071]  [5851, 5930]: 0.93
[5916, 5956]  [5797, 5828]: 0.89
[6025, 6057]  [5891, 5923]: 0.93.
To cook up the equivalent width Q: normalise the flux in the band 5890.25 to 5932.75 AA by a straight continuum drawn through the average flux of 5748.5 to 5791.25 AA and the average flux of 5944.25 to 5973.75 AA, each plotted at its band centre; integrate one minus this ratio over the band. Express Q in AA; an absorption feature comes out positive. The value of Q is 1.6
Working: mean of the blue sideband 1.51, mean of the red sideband 1.32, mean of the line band 1.31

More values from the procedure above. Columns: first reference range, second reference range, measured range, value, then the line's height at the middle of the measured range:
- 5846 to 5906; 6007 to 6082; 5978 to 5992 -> 1.0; 1.29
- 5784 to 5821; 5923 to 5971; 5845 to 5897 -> 0.9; 1.4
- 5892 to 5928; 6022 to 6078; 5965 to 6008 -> 0.1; 1.27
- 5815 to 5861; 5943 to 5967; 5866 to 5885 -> 0.2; 1.39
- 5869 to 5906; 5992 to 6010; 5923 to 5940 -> -0.2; 1.33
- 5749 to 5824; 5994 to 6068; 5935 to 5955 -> 0.1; 1.34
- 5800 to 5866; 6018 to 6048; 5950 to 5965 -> 0.4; 1.3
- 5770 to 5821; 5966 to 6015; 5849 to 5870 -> 0.3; 1.42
